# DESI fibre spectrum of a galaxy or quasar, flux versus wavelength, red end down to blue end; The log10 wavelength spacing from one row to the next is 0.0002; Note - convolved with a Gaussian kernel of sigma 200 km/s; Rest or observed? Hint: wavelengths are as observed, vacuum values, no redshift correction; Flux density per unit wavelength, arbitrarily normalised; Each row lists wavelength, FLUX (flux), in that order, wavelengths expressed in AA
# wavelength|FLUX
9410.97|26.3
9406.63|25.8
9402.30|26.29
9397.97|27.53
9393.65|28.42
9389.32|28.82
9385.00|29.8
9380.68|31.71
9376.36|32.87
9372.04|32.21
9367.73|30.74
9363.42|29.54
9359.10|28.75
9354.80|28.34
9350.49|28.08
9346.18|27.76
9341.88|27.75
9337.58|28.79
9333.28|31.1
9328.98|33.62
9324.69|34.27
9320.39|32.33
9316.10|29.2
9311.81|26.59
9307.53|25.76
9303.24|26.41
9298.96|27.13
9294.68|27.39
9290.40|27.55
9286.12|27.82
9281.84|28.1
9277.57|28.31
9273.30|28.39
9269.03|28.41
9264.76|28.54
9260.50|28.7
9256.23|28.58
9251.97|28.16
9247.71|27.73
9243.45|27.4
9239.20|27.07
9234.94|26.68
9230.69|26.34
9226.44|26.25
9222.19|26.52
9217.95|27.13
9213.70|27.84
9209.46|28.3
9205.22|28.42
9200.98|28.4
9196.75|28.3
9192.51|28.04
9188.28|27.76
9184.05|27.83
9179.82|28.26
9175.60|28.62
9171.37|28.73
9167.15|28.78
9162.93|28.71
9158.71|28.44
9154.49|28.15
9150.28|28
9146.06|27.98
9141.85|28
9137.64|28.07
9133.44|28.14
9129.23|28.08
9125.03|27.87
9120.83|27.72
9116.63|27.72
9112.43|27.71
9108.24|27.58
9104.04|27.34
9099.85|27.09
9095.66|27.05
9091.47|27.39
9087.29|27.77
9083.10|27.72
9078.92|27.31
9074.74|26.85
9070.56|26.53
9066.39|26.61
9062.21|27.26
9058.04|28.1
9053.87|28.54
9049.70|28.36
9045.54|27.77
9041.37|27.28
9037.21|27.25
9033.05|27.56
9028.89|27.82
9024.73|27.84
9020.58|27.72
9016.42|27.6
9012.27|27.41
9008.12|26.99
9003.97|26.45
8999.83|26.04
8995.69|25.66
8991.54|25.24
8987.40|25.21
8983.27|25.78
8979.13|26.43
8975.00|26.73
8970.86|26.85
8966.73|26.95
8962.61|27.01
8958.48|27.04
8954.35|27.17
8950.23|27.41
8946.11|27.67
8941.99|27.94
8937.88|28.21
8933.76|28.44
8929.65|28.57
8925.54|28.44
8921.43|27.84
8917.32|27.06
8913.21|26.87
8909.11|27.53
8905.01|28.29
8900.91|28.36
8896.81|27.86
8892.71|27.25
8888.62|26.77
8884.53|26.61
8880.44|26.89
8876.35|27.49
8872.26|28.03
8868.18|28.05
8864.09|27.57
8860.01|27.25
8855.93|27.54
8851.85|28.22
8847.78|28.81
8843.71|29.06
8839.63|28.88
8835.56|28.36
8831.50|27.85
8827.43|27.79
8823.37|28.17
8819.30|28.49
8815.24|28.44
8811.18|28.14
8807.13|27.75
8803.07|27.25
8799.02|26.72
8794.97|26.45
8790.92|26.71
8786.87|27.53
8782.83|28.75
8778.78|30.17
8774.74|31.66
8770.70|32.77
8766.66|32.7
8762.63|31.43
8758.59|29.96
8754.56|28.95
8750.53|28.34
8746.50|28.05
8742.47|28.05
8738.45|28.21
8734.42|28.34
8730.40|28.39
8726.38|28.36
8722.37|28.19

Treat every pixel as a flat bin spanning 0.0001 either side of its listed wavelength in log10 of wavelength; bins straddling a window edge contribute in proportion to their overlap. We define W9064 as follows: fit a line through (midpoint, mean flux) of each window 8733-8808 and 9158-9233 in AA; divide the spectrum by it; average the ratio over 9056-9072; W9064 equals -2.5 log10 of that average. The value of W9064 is 0.04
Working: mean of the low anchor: 29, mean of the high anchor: 27.9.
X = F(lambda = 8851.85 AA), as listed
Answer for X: 28.22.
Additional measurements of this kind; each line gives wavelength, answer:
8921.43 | 27.84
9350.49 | 28.08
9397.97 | 27.53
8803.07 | 27.25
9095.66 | 27.05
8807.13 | 27.75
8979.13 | 26.43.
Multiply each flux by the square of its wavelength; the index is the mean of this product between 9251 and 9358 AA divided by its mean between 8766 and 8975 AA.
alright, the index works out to 1.13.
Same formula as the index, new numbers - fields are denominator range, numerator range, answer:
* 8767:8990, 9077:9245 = 1.06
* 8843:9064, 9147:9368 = 1.11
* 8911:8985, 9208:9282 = 1.08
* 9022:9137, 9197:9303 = 1.04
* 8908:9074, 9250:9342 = 1.13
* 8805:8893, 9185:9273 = 1.08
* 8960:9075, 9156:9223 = 1.08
